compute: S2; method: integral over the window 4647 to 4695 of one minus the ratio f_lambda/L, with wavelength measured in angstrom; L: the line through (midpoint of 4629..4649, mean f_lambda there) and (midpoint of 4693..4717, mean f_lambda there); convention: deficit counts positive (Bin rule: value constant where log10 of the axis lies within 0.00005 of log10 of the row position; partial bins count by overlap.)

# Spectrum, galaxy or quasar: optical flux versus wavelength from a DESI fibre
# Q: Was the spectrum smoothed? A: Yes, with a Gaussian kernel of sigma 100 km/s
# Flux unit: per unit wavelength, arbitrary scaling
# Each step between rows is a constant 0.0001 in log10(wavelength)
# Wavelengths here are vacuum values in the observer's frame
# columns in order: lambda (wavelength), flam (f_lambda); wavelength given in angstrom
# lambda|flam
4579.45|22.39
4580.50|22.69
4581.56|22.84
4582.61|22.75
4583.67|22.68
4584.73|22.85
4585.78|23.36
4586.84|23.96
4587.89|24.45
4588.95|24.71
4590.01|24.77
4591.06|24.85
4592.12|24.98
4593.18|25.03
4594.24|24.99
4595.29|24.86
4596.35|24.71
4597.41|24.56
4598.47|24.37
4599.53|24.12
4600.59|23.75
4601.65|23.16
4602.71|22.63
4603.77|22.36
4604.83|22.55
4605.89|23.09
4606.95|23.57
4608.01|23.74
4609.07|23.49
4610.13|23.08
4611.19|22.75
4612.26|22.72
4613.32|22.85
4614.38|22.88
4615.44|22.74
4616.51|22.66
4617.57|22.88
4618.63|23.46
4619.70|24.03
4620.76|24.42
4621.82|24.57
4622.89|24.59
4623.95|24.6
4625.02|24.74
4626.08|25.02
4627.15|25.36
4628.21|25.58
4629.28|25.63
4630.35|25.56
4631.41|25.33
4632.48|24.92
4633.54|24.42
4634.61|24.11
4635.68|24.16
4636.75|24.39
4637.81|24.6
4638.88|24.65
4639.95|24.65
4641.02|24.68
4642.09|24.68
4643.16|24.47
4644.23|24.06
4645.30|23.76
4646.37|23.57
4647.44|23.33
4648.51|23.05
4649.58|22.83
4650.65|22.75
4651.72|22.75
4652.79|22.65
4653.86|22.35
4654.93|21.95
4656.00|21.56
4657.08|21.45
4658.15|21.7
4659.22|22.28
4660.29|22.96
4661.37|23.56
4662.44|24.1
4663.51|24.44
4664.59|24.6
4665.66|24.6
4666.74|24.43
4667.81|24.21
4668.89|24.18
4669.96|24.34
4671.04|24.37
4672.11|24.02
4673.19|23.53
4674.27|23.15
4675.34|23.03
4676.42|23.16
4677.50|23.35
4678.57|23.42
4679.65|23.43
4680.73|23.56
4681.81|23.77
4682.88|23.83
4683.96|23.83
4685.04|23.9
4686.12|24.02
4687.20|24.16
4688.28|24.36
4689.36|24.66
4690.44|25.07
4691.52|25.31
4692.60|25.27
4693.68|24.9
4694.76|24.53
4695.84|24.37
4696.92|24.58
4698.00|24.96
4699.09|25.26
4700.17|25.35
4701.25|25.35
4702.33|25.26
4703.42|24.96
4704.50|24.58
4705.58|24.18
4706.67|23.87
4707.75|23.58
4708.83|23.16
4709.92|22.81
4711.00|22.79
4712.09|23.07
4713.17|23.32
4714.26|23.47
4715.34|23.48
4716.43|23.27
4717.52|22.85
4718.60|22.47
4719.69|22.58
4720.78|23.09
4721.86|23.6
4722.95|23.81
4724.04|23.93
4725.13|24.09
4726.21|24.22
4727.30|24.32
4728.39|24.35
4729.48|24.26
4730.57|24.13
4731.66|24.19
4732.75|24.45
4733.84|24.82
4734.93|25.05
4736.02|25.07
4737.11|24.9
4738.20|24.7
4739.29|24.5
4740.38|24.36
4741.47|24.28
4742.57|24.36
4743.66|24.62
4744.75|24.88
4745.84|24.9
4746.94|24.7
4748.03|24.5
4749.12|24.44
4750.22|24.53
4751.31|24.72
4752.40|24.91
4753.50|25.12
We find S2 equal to 1.3 angstrom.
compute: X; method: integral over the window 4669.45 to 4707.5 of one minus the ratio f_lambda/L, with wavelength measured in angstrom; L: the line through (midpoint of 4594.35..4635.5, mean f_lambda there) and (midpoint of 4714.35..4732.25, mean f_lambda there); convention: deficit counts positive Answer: -0.8 angstrom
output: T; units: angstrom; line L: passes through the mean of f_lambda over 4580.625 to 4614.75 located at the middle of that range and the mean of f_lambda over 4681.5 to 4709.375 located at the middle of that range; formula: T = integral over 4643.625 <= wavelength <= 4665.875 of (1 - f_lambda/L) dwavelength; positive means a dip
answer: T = 1.0 angstrom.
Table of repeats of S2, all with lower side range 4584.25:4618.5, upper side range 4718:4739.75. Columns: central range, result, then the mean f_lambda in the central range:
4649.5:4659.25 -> 0.7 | 22.2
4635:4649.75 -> -0.2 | 24.1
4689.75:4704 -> -0.6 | 25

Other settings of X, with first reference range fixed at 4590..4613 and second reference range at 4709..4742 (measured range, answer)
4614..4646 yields -0.8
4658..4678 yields 0.1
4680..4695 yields -0.3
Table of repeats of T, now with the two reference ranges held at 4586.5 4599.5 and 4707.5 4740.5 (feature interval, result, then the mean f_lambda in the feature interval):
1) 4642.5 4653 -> 0.42 angstrom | 23.4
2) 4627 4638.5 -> -0.22 angstrom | 24.9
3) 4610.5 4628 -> 0.51 angstrom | 23.8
